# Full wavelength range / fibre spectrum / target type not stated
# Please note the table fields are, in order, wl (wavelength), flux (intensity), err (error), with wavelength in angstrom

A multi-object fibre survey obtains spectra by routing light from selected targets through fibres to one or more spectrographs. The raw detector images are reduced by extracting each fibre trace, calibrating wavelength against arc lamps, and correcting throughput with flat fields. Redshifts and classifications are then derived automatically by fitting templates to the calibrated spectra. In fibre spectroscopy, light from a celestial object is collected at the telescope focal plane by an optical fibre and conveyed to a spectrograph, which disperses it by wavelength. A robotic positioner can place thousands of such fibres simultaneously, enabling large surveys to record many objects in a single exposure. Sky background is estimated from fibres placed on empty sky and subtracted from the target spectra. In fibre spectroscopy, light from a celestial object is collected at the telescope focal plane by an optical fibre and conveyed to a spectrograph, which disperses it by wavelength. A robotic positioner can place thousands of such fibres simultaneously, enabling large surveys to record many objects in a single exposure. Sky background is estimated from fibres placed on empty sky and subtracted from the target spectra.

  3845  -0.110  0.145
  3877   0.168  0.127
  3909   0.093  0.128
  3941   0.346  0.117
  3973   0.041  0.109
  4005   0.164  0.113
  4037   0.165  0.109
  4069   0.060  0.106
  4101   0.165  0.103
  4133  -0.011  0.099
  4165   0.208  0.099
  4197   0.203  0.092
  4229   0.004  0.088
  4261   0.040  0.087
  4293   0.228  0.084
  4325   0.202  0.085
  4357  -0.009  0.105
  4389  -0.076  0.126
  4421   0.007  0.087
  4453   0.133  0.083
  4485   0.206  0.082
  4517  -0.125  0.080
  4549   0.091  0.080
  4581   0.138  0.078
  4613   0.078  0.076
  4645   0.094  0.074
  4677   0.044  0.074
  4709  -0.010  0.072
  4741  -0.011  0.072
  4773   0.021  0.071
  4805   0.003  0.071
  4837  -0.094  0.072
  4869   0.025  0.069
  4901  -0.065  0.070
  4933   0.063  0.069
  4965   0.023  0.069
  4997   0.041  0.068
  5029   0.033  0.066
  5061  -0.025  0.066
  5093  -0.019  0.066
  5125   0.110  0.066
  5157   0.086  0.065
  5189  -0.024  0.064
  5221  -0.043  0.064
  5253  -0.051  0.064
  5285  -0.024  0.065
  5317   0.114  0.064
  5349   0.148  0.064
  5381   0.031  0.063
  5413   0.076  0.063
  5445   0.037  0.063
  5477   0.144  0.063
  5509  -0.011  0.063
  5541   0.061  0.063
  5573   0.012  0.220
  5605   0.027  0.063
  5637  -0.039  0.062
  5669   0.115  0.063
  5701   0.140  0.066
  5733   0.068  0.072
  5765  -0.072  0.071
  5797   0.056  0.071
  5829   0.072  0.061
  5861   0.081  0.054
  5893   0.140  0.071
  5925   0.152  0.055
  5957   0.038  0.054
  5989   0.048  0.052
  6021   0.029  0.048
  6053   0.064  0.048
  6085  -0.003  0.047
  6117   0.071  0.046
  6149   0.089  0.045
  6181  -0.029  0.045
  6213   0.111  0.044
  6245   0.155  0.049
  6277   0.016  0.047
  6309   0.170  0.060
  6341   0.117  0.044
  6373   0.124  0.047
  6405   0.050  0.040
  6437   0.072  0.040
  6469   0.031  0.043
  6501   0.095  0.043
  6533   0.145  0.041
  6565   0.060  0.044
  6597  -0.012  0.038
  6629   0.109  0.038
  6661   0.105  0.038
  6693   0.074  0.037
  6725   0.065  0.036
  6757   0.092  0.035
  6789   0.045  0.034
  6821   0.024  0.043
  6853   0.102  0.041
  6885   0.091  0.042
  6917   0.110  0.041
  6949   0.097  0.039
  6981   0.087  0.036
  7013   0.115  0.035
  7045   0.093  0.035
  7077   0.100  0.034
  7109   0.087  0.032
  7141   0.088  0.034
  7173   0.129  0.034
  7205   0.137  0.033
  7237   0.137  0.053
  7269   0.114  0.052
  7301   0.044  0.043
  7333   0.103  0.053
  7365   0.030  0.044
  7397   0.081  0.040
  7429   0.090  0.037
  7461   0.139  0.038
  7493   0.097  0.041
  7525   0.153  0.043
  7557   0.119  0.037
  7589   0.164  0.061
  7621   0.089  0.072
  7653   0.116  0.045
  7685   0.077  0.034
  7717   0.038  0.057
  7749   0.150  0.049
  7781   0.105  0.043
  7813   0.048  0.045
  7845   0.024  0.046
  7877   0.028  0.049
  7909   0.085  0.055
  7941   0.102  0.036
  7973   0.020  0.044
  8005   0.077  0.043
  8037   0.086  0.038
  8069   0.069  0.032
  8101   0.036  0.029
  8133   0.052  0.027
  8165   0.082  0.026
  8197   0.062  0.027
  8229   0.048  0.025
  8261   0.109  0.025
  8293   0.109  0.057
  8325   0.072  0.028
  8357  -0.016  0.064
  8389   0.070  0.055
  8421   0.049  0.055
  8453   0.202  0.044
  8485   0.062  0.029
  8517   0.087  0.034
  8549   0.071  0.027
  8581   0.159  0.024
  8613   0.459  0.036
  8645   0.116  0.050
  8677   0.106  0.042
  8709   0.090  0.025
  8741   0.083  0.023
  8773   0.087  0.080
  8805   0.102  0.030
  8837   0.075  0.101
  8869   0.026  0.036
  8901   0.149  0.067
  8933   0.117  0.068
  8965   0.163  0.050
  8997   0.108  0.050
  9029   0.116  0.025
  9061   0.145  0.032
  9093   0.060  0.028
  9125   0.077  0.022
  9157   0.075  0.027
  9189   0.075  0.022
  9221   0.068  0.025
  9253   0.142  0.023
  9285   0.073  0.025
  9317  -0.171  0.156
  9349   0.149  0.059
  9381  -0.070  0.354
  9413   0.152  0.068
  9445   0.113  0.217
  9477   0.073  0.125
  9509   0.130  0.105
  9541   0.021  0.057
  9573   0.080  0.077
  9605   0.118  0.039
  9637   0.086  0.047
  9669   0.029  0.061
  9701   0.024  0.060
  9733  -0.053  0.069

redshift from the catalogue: 1.307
